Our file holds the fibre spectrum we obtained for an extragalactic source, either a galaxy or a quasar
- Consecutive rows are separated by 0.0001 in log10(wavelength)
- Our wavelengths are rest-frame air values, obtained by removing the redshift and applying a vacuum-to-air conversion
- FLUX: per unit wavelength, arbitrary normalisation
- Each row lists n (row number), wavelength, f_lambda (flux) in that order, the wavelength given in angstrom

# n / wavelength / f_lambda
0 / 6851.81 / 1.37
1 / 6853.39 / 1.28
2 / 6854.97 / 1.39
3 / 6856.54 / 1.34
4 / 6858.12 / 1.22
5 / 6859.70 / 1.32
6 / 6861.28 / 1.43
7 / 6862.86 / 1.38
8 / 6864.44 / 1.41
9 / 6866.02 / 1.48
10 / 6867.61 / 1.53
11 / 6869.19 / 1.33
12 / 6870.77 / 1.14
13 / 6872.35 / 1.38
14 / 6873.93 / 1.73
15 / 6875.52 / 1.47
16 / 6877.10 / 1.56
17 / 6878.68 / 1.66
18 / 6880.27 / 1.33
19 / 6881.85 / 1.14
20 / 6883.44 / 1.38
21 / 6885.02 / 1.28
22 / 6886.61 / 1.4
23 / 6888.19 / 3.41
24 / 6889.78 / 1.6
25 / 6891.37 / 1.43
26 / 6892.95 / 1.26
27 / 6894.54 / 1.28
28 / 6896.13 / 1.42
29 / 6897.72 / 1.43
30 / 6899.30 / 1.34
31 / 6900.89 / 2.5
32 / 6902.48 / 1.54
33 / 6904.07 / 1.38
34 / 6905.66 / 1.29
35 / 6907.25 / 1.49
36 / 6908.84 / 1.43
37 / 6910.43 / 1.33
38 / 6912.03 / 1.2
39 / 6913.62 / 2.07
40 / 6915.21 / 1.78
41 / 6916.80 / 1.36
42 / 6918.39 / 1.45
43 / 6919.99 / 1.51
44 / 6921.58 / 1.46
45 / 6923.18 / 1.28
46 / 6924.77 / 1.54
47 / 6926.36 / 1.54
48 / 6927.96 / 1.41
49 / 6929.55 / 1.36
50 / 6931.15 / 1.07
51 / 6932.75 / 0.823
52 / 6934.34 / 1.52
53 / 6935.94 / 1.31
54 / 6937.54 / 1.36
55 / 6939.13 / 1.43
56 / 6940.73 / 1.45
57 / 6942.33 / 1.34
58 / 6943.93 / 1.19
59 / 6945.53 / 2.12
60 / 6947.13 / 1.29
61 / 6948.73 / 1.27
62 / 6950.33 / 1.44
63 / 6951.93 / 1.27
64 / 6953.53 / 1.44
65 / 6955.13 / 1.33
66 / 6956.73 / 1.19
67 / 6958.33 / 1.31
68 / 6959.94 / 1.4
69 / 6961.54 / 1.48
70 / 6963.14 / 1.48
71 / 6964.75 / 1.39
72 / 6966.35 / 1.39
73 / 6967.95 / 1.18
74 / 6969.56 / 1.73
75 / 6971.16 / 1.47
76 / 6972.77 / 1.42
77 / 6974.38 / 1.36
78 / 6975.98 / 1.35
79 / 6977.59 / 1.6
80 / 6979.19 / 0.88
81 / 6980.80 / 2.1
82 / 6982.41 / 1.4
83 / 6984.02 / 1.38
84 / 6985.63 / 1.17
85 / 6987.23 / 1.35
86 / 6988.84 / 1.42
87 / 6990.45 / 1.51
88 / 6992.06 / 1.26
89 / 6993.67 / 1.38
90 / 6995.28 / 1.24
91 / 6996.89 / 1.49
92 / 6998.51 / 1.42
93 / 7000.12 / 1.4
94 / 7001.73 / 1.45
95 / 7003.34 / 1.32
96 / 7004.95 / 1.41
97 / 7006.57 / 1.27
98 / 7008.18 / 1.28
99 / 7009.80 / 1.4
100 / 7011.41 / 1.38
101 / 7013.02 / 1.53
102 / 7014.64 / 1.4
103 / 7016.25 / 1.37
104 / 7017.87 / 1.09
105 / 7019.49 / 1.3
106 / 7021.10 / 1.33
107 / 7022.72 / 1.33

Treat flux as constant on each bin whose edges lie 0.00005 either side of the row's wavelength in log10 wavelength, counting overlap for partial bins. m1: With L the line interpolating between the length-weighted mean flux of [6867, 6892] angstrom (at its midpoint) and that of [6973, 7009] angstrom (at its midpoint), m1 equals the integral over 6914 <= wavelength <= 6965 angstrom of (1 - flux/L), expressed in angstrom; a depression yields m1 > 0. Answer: 2.15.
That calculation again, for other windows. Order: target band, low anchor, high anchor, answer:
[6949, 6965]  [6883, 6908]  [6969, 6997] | 1.06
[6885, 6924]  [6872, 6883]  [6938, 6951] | -2.84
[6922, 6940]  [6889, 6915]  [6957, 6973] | 1.61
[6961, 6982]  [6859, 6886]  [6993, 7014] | -0.89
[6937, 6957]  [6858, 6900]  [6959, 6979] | 0.47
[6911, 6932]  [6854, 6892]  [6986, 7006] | -0.20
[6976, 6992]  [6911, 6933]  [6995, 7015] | -0.16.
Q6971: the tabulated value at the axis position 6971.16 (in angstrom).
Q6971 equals 1.47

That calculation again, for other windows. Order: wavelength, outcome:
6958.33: 1.31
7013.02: 1.53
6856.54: 1.34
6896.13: 1.42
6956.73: 1.19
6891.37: 1.43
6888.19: 3.41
